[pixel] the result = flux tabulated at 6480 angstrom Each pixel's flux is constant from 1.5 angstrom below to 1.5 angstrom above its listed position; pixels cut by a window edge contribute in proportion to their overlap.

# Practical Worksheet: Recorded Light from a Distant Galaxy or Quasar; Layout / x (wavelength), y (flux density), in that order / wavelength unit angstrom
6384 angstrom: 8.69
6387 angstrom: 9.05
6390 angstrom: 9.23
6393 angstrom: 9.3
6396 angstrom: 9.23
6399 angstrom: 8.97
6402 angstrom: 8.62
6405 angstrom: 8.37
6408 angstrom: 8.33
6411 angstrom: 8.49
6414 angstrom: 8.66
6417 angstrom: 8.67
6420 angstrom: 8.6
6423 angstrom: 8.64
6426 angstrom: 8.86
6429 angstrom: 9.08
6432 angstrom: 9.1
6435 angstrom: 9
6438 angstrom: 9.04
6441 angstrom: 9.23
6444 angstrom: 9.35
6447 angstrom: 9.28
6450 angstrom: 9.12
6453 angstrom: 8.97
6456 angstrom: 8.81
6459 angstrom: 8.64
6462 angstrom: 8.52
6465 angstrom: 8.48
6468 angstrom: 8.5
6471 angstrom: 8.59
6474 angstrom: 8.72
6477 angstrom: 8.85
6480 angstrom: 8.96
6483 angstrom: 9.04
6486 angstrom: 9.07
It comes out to 8.96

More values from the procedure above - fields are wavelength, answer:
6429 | 9.08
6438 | 9.04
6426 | 8.86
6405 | 8.37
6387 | 9.05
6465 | 8.48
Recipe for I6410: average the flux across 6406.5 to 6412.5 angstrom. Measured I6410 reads 8.41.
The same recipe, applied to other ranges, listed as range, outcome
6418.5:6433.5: 8.86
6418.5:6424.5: 8.62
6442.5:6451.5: 9.25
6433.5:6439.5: 9.02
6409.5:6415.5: 8.58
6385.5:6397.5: 9.2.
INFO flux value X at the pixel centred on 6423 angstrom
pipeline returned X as 8.64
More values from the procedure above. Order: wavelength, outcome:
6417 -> 8.67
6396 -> 9.23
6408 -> 8.33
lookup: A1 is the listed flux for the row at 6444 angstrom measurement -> 9.35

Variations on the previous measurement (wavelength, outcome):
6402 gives 8.62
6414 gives 8.66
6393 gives 9.3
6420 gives 8.6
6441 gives 9.23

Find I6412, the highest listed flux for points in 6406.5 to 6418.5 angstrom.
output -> 8.67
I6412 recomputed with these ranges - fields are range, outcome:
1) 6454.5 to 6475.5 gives 8.81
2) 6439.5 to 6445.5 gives 9.35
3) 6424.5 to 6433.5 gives 9.1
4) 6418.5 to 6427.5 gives 8.86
